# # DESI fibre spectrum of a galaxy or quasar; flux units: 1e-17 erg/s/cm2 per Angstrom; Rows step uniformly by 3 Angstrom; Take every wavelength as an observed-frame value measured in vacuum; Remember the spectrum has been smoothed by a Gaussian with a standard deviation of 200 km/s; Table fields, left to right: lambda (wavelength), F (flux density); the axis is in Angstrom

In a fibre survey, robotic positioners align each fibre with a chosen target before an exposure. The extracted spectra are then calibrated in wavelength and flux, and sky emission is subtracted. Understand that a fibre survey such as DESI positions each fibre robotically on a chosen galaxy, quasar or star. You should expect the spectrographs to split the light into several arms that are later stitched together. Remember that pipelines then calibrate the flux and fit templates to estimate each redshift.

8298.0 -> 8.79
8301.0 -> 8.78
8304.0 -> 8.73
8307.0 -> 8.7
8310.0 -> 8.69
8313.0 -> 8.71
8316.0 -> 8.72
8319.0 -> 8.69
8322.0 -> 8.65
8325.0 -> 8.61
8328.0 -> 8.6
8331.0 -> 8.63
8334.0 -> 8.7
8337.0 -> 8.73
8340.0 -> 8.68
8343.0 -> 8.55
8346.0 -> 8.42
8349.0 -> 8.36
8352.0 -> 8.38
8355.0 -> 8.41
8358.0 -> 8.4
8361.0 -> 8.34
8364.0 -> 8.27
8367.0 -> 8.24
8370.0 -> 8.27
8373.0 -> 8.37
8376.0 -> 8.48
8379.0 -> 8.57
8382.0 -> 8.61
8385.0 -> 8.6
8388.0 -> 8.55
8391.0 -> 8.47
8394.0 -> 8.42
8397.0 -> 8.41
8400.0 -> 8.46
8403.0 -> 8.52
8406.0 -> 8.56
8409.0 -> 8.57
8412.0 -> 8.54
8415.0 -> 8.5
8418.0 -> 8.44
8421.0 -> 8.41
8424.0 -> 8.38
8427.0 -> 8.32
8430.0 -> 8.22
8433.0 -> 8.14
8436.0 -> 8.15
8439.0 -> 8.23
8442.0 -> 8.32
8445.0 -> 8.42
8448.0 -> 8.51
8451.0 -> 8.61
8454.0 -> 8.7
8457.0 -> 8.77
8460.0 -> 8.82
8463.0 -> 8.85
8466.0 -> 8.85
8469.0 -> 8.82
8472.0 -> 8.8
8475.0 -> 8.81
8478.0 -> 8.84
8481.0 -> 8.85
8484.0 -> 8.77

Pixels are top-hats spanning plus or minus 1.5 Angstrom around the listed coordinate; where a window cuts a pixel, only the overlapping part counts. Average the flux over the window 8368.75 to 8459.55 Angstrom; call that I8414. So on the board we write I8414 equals 8.46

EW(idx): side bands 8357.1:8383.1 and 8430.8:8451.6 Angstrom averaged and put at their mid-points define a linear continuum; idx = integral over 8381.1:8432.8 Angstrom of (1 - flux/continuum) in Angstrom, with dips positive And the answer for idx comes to -0.6 Angstrom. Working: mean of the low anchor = 8.39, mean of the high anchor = 8.32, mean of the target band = 8.46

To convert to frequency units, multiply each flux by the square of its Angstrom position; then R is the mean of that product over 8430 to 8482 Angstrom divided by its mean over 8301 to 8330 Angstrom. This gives 1.02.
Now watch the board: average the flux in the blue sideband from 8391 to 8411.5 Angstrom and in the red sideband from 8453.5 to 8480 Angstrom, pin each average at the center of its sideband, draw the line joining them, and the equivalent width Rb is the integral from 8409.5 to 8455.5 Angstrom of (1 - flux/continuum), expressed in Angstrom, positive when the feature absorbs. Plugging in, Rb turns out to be 1.3 Angstrom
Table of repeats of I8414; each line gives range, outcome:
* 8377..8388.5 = 8.58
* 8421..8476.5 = 8.54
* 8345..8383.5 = 8.39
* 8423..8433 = 8.28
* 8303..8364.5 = 8.57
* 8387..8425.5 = 8.48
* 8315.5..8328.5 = 8.65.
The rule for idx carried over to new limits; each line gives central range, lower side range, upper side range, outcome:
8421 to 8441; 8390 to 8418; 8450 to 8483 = 0.9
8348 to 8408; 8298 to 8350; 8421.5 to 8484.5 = 1.3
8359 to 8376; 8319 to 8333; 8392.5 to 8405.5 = 0.4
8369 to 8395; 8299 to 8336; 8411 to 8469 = 0.3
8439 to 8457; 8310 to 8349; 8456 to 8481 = 0.6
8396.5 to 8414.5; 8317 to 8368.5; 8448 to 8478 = 0.3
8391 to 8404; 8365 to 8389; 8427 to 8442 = -0.1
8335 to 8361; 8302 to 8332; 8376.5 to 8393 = 0.4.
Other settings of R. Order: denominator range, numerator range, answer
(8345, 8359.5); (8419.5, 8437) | 1.00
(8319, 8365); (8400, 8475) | 1.02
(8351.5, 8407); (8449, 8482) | 1.06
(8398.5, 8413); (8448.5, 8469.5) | 1.04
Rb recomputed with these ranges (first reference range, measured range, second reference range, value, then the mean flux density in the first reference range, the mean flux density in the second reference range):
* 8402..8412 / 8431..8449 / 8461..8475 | 0.86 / 8.55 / 8.83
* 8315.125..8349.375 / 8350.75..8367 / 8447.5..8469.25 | 0.56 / 8.62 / 8.75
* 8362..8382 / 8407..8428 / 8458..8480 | 0.33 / 8.38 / 8.83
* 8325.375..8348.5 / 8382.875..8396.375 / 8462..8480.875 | 0.29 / 8.6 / 8.83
